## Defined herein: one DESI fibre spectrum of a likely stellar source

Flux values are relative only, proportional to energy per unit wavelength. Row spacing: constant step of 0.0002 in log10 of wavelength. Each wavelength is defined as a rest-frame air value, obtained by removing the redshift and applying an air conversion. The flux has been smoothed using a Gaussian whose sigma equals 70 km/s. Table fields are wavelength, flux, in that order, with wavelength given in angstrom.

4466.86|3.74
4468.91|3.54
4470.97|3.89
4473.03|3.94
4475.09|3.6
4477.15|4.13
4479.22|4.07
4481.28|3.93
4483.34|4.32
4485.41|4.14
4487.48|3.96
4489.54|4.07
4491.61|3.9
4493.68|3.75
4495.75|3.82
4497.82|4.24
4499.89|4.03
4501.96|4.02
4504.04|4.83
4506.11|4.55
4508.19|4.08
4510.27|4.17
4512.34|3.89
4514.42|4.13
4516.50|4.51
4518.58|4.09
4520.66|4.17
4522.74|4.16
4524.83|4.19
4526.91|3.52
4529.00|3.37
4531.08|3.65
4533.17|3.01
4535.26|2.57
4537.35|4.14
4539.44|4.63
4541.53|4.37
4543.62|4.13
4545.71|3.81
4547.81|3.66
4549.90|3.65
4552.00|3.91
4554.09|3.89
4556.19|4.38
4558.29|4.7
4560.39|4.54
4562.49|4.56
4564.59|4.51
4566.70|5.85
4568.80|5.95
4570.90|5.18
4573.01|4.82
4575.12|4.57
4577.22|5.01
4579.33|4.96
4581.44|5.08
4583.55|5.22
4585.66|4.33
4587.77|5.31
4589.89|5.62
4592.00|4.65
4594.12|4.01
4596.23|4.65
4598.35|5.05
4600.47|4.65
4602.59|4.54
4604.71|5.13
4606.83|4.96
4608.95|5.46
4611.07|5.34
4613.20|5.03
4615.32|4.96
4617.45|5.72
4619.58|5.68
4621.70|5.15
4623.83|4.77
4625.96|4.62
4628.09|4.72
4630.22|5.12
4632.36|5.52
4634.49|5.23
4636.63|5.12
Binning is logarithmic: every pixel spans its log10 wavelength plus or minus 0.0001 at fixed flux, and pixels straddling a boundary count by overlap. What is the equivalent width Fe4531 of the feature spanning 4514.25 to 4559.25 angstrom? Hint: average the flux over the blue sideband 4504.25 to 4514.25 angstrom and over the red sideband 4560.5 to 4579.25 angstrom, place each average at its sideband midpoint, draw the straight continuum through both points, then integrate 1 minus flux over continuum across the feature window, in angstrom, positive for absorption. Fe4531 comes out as 6.4 angstrom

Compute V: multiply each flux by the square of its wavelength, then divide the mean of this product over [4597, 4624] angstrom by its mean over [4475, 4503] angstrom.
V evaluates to 1.35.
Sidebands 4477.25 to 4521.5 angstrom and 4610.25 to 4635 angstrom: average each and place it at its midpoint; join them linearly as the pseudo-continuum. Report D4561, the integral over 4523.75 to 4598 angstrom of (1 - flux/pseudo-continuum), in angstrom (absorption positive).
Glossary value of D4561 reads 3.70 angstrom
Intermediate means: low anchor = 4.13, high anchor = 5.15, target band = 4.42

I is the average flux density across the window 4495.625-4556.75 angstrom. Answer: 3.98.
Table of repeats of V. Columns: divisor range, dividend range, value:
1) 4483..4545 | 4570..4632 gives 1.29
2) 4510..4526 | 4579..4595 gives 1.21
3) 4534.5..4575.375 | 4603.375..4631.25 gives 1.20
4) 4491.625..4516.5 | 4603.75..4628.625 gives 1.30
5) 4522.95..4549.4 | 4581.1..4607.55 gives 1.32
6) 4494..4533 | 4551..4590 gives 1.23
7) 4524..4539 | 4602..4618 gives 1.51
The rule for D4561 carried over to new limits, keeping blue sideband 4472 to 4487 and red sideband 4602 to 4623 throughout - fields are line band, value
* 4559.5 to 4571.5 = -0.8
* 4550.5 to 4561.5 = 1.0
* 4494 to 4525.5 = 0.8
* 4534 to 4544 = 1.4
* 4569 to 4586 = -0.3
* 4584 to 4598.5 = 0.6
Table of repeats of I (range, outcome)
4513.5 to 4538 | 3.78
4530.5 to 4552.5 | 3.77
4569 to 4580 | 4.99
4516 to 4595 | 4.39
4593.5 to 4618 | 4.96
